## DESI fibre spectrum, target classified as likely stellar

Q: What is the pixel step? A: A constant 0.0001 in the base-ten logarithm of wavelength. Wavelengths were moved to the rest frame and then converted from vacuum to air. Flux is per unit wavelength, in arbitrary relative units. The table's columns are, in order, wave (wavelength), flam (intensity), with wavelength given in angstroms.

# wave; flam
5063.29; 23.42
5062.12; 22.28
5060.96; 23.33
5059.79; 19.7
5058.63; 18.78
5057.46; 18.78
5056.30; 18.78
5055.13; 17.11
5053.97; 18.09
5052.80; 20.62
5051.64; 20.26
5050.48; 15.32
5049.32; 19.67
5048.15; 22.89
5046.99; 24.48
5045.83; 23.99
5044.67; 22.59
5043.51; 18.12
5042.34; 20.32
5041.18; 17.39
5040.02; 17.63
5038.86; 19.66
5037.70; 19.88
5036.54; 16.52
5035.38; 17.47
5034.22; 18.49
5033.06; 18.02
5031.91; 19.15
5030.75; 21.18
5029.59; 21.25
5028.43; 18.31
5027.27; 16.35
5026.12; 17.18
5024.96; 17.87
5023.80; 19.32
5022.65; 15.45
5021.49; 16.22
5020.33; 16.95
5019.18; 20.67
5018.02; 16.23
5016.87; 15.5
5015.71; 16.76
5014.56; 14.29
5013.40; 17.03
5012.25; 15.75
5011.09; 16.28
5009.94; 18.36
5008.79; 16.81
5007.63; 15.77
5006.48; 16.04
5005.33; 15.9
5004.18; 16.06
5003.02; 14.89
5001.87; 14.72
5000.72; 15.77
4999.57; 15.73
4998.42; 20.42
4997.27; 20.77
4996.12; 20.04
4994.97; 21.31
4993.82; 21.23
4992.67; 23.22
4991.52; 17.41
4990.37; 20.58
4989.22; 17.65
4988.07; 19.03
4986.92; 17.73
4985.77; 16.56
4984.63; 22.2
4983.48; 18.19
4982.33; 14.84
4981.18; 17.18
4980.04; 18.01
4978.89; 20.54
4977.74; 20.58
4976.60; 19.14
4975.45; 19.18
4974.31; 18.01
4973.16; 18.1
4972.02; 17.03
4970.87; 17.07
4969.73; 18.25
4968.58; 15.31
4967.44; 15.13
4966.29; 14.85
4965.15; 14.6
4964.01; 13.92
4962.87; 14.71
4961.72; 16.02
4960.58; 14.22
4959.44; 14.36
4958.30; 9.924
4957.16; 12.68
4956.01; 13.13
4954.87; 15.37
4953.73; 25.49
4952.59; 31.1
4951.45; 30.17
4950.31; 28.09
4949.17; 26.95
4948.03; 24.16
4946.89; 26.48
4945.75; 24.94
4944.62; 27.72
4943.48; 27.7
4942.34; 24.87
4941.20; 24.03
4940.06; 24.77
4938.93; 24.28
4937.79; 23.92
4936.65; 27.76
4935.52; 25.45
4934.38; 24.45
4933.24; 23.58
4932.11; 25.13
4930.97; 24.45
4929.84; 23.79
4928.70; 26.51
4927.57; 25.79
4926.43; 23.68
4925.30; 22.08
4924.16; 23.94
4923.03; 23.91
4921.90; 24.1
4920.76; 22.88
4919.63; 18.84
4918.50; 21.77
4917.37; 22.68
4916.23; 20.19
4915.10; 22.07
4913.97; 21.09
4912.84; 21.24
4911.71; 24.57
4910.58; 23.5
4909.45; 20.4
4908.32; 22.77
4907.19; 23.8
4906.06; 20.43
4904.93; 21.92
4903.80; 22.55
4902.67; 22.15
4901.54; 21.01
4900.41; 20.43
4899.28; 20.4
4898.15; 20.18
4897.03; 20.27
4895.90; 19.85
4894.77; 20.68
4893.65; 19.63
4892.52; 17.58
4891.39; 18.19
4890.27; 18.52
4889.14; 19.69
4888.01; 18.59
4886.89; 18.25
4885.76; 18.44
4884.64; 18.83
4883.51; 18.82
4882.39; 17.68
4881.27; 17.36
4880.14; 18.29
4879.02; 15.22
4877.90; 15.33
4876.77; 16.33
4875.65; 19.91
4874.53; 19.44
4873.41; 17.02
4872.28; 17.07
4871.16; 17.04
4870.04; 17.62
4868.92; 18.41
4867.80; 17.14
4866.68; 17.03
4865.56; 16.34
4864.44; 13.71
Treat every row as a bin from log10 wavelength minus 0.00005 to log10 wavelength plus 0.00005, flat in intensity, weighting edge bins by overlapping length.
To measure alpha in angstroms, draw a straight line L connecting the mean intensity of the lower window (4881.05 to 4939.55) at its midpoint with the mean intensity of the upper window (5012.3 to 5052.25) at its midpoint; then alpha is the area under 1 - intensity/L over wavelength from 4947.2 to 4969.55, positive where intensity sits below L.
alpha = 2.21 angstroms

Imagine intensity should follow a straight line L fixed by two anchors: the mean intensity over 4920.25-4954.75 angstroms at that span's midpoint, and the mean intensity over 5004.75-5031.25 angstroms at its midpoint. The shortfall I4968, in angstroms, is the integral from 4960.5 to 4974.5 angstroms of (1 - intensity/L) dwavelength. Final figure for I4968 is 4.0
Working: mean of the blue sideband 25.3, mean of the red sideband 17.2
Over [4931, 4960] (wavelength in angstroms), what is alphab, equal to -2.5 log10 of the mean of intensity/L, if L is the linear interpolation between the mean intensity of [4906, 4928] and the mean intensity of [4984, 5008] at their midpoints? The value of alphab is -0.12 mag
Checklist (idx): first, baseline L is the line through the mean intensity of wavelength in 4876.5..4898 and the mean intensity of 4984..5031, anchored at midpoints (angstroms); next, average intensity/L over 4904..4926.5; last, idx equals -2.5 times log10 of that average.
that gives -0.22 mag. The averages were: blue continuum 18.4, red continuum 17.8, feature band 22.3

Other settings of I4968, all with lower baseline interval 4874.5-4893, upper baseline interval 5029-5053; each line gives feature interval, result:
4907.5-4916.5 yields -1.9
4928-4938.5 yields -3.7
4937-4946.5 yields -3.4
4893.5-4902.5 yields -1.1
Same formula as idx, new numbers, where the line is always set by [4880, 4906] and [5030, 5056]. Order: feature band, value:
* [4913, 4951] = -0.24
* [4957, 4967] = 0.36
